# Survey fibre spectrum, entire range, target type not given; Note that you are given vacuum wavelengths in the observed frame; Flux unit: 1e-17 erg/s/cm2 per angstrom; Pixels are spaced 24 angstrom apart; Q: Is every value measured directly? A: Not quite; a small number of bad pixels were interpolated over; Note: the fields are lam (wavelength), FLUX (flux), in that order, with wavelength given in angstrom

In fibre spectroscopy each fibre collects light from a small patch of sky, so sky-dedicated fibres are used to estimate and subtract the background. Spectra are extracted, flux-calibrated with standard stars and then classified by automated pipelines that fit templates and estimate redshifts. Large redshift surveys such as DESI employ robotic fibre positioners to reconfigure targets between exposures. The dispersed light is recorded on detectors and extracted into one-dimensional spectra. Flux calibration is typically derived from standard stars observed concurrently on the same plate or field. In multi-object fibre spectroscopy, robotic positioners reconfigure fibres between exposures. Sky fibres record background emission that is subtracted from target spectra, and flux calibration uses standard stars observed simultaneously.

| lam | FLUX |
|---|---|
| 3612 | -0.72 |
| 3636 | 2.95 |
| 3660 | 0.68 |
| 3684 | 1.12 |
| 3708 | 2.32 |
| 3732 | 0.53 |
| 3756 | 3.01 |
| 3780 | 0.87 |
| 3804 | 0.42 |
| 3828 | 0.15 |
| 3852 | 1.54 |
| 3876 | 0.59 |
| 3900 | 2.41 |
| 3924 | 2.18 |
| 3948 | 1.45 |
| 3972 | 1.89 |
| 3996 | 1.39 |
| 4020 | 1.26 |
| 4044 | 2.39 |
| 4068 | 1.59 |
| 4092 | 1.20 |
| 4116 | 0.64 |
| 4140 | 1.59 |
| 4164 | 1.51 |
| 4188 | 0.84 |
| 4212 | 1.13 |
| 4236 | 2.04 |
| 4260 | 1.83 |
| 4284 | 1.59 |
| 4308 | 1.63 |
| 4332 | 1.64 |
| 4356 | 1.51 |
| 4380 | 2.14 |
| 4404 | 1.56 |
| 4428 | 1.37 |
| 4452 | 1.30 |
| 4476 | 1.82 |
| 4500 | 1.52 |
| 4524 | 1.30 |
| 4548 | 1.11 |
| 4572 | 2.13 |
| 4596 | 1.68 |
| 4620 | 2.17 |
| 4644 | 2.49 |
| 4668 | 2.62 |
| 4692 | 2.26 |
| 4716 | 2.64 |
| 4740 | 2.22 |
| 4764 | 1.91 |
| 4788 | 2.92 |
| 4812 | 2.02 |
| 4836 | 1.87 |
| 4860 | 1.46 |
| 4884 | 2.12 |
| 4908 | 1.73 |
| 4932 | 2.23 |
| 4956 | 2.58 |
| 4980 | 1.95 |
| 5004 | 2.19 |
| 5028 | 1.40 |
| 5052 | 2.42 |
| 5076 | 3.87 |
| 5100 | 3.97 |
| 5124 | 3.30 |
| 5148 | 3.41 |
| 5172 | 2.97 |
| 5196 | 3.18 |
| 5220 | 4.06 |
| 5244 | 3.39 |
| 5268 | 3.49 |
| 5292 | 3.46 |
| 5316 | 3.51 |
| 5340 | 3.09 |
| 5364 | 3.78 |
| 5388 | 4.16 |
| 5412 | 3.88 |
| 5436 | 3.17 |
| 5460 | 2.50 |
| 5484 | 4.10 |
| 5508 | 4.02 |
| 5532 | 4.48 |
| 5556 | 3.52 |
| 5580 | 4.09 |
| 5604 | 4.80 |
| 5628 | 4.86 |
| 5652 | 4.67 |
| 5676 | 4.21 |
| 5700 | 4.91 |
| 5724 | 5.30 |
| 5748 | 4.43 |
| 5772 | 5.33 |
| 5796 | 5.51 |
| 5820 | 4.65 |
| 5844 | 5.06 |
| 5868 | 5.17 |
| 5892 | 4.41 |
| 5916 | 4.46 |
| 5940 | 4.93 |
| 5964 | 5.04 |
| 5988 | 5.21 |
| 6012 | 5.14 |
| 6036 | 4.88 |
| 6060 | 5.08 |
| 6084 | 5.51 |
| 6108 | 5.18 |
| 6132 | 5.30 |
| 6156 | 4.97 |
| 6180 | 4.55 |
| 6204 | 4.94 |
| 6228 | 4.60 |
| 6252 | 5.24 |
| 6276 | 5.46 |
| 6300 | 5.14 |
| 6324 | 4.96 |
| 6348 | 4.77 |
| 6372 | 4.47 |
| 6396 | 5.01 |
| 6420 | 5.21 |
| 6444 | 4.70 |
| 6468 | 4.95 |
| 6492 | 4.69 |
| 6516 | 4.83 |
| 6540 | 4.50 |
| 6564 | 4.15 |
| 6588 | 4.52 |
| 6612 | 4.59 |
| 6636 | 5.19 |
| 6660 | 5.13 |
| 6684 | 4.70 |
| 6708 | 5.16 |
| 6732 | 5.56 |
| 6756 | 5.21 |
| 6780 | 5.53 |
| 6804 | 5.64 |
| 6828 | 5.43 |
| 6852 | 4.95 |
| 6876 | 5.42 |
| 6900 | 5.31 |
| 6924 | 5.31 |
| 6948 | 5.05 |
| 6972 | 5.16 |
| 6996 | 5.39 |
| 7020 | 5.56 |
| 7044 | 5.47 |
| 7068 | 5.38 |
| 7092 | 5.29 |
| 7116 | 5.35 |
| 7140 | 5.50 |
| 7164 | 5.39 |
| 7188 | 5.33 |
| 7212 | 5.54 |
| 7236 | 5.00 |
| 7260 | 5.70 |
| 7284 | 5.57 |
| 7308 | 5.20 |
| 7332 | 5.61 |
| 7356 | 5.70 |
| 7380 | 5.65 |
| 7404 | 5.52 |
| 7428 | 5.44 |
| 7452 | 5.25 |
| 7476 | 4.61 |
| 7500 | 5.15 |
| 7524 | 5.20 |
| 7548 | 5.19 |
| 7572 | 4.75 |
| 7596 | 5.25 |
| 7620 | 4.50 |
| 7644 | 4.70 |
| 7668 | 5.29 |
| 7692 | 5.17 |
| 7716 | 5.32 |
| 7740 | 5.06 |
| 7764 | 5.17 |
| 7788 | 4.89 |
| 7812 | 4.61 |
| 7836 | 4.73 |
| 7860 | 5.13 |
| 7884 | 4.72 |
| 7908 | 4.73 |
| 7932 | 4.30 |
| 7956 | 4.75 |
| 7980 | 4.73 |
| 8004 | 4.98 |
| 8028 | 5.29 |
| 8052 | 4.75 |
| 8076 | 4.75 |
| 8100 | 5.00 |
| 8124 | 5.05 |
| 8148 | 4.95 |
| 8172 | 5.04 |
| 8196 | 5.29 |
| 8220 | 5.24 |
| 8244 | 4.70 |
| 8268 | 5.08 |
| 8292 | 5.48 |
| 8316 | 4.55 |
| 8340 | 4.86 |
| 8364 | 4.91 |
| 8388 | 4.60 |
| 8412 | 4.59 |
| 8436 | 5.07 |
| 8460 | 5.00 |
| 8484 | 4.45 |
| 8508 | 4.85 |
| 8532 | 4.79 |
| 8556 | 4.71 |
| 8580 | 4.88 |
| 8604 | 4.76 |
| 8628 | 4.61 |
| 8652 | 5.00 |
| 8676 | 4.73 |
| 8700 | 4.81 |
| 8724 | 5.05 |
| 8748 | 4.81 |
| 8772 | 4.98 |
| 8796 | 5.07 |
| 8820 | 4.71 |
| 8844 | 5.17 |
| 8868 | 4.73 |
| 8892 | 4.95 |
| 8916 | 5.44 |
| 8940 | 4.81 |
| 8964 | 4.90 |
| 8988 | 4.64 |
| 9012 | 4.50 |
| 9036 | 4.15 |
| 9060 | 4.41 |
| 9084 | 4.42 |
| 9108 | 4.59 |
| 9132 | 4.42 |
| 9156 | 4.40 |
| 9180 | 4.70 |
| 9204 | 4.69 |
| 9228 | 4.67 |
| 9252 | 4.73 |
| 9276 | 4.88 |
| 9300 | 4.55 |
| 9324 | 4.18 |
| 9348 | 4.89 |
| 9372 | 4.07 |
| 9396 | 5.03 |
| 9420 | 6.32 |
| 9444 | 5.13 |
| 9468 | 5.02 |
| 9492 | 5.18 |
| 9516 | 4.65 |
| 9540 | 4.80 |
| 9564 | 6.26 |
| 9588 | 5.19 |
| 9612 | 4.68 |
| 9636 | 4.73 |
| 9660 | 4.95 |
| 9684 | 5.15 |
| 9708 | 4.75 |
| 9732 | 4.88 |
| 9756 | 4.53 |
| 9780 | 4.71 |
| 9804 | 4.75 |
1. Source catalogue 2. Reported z 0.268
